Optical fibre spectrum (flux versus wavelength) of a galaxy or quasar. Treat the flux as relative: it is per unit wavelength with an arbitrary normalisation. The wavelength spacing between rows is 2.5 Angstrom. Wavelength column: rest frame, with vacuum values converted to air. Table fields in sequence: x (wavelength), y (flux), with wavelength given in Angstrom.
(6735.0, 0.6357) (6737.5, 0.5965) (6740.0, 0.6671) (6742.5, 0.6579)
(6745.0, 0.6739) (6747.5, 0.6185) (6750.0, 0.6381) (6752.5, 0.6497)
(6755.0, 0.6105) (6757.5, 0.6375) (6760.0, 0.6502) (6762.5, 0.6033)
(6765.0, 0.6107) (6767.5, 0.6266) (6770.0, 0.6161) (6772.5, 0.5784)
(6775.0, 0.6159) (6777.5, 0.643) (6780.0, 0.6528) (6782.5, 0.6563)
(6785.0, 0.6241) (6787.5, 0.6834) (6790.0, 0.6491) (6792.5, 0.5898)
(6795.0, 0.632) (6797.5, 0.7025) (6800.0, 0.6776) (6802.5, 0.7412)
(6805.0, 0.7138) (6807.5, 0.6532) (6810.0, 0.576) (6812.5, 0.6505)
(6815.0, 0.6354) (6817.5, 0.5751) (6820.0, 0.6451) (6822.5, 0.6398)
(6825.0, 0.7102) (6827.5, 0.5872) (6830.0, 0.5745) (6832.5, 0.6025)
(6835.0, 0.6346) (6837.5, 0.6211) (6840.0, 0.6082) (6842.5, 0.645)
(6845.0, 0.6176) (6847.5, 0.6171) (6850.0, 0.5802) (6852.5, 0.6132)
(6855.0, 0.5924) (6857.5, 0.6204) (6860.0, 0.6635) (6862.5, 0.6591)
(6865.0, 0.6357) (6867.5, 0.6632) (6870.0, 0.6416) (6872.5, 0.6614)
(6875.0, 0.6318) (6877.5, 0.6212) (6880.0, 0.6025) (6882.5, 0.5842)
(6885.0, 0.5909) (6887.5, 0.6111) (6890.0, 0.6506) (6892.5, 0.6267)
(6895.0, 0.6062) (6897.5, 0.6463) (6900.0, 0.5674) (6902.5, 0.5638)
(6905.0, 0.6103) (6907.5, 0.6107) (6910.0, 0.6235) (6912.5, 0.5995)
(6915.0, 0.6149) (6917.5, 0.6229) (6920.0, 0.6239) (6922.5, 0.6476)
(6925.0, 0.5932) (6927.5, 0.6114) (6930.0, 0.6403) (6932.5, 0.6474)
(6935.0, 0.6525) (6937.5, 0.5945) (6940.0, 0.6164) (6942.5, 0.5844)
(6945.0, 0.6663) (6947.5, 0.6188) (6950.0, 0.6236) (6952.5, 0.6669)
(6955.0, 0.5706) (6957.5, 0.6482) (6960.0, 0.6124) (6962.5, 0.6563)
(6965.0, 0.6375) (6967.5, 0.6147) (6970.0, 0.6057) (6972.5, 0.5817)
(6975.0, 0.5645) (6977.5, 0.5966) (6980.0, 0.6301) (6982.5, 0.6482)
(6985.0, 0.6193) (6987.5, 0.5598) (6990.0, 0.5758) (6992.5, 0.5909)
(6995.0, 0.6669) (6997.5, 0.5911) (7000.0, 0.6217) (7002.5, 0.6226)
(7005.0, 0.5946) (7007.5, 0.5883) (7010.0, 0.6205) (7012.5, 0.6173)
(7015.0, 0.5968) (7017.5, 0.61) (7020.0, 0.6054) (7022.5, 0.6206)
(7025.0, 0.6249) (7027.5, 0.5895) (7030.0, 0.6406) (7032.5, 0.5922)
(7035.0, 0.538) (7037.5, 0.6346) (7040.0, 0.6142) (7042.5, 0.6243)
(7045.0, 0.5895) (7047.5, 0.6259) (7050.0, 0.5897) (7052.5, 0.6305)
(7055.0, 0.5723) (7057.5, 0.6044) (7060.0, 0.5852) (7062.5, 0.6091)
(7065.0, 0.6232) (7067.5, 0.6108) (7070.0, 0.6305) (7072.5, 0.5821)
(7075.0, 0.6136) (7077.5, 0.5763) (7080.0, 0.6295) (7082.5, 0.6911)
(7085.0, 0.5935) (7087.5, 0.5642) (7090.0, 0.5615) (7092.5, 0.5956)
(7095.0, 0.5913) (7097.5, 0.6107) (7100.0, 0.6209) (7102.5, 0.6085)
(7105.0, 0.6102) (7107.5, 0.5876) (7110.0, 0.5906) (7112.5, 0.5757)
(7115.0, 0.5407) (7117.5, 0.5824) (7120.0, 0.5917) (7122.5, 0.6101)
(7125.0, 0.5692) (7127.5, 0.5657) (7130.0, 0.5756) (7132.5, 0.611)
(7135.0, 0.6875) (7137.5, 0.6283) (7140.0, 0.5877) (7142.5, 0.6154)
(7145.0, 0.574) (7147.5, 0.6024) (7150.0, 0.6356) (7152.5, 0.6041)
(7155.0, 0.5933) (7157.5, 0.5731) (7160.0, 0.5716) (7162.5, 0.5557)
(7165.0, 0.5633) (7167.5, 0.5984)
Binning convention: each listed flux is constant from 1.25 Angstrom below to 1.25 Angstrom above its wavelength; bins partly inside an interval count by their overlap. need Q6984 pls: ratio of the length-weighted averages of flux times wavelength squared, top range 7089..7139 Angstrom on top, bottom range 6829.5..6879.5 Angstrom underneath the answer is 1.0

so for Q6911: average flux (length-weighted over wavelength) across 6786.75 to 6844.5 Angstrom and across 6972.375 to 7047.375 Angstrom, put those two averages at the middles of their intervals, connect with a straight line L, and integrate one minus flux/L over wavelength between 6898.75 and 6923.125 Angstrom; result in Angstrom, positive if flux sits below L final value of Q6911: 0.64 Angstrom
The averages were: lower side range 0.641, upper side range 0.606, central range 0.607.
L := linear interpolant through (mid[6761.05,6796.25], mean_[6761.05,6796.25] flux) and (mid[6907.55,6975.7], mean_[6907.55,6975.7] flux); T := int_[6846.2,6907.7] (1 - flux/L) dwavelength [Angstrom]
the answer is 0.4 Angstrom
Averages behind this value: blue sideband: 0.627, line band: 0.619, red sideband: 0.62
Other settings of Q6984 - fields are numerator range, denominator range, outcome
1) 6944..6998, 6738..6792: 1.03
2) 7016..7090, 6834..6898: 1.02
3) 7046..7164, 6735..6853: 1.03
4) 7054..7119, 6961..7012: 1.01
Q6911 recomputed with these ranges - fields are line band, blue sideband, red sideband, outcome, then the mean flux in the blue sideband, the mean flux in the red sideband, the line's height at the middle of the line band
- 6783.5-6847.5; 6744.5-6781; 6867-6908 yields -1.7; 0.627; 0.616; 0.623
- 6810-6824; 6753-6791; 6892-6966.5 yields 0.0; 0.631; 0.62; 0.628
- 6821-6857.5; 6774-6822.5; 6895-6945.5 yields 1.1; 0.648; 0.616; 0.637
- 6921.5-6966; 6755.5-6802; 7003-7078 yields -0.7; 0.637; 0.606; 0.617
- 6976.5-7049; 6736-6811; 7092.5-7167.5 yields 0.2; 0.642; 0.594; 0.61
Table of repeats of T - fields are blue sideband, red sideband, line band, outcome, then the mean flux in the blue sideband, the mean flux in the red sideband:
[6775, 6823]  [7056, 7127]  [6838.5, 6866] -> 0.7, 0.649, 0.598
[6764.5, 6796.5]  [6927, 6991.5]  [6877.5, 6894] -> 0.3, 0.63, 0.617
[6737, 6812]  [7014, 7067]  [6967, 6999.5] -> 0.5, 0.642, 0.606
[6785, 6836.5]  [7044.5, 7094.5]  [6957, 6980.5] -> 0.2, 0.643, 0.604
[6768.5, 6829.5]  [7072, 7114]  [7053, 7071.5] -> 0.0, 0.643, 0.6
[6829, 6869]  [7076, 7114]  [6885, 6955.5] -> -0.3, 0.622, 0.6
